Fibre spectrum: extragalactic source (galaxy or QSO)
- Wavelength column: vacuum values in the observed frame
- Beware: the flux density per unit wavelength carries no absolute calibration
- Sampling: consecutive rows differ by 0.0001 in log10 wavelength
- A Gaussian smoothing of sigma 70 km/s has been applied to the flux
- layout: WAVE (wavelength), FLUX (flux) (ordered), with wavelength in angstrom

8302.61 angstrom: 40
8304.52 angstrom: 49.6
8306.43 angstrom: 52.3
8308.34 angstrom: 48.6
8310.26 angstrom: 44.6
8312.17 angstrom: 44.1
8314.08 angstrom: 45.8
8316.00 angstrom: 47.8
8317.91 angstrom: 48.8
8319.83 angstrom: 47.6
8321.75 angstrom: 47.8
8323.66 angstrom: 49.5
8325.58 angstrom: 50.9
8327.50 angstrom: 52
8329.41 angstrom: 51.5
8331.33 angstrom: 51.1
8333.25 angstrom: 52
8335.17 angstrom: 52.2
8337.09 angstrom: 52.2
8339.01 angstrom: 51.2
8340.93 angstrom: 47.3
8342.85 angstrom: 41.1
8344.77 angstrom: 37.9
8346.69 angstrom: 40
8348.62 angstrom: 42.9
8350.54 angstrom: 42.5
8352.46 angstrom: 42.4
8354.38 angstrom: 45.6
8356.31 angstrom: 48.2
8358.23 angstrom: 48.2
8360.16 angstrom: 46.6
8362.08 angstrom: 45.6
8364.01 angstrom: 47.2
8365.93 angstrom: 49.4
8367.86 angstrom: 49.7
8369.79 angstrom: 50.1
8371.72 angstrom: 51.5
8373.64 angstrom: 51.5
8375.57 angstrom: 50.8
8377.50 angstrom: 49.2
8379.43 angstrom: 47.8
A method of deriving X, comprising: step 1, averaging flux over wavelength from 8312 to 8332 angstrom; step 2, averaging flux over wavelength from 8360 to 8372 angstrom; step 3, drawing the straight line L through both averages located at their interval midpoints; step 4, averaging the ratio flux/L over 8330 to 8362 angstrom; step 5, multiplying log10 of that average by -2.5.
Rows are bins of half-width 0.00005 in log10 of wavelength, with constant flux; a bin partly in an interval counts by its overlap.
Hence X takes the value 0.05 mag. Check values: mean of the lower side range 49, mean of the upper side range 48.5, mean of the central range 46.4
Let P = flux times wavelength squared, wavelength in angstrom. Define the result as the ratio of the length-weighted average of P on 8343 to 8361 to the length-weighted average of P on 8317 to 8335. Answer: 0.9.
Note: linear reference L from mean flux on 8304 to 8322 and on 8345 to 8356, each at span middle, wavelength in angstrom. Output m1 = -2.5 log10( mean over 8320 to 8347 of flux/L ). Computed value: -0.08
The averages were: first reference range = 47.6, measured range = 48.5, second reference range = 42.7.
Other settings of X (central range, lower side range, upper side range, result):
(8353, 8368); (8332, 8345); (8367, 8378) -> 0.05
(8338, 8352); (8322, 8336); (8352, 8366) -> 0.13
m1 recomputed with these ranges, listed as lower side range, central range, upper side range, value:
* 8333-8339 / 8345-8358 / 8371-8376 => 0.19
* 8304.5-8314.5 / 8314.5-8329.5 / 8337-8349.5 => -0.07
